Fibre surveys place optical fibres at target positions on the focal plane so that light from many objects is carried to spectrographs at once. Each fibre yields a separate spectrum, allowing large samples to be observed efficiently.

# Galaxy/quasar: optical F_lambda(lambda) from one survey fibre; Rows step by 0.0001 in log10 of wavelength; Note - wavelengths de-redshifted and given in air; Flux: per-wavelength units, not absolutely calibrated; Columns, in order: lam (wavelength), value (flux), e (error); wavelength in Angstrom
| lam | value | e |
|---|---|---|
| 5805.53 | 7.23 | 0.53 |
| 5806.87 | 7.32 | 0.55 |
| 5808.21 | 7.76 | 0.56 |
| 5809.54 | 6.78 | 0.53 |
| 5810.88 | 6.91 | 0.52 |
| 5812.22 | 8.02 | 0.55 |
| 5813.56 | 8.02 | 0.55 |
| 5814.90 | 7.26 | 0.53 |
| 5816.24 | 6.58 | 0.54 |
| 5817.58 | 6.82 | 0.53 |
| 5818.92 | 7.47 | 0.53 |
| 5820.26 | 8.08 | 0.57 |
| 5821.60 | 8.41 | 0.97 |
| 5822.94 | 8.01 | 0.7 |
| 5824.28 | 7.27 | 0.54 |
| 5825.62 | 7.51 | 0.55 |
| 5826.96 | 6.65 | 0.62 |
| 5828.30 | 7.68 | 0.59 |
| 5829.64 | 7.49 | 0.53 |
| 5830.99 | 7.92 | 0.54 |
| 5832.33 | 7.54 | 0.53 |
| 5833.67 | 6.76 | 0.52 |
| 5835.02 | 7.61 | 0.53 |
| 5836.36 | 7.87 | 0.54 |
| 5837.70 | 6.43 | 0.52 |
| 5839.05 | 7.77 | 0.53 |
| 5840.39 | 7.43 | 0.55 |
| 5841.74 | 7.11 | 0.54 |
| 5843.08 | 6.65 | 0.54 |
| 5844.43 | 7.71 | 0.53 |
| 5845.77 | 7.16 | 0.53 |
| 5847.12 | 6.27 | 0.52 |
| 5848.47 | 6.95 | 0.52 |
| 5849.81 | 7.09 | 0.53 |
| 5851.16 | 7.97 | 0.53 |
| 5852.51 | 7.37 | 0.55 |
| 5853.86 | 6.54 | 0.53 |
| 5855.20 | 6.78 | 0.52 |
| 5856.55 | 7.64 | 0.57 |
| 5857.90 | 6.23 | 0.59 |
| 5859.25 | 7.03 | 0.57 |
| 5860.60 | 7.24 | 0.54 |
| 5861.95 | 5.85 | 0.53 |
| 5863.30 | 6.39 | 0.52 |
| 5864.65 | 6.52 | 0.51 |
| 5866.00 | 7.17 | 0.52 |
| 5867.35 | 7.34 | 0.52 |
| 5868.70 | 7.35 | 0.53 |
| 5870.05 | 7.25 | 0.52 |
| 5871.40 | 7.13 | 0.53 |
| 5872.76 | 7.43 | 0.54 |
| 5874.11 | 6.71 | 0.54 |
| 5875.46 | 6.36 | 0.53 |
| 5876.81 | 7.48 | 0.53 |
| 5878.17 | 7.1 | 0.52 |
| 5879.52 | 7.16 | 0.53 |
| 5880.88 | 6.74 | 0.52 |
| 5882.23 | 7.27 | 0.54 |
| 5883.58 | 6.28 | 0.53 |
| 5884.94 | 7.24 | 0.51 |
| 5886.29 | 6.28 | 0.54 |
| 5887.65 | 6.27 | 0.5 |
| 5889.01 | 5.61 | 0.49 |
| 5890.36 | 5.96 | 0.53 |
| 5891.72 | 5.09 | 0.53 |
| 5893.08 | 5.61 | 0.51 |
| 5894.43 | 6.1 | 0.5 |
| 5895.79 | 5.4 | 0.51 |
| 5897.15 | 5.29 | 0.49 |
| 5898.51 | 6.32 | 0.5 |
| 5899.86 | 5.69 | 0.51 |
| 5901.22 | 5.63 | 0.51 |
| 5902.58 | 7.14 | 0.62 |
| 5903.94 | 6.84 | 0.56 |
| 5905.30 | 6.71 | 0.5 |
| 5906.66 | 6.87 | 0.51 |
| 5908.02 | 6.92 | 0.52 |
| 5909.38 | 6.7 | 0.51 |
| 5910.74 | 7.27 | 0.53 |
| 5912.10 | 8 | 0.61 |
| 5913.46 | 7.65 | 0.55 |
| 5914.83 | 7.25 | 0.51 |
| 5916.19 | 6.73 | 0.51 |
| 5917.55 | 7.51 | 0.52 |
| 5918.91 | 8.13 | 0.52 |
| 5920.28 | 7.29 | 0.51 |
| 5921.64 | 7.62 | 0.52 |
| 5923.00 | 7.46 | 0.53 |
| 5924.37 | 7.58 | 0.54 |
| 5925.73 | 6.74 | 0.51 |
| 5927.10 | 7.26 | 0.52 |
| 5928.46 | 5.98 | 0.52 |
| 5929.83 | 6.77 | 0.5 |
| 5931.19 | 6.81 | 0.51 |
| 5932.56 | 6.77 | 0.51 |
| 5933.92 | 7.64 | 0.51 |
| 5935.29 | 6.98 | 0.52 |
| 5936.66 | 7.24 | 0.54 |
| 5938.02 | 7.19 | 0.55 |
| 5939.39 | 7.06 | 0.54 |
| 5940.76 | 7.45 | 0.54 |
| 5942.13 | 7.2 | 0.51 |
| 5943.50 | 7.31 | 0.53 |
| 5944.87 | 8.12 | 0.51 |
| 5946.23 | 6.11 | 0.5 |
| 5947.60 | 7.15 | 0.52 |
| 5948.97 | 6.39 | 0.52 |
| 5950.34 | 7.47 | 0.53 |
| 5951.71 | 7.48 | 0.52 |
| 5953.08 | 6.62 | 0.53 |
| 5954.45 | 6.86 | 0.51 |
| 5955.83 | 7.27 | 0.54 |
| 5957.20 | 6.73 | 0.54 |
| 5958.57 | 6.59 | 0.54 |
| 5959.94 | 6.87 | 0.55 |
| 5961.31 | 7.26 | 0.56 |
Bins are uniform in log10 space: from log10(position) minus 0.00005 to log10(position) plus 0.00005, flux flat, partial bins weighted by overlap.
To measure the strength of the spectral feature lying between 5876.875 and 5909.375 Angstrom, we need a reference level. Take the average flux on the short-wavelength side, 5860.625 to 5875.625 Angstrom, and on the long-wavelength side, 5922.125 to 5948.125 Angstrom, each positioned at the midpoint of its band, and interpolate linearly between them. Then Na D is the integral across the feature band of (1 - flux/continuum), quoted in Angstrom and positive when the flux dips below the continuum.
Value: 2.9 Angstrom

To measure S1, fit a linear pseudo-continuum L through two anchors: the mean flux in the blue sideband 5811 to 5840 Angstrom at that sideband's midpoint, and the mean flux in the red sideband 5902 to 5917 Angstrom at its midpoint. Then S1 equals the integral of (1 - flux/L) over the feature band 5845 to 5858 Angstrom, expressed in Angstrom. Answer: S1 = 0.6 Angstrom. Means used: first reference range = 7.47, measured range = 7.04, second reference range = 7.1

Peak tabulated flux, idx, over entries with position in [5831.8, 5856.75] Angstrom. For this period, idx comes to 7.97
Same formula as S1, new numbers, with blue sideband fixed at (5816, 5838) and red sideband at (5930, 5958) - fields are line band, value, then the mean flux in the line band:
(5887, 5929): 3.07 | 6.67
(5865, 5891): 1.60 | 6.85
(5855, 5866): 0.92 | 6.73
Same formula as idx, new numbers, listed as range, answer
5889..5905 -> 7.14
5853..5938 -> 8.13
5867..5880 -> 7.48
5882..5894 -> 7.27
